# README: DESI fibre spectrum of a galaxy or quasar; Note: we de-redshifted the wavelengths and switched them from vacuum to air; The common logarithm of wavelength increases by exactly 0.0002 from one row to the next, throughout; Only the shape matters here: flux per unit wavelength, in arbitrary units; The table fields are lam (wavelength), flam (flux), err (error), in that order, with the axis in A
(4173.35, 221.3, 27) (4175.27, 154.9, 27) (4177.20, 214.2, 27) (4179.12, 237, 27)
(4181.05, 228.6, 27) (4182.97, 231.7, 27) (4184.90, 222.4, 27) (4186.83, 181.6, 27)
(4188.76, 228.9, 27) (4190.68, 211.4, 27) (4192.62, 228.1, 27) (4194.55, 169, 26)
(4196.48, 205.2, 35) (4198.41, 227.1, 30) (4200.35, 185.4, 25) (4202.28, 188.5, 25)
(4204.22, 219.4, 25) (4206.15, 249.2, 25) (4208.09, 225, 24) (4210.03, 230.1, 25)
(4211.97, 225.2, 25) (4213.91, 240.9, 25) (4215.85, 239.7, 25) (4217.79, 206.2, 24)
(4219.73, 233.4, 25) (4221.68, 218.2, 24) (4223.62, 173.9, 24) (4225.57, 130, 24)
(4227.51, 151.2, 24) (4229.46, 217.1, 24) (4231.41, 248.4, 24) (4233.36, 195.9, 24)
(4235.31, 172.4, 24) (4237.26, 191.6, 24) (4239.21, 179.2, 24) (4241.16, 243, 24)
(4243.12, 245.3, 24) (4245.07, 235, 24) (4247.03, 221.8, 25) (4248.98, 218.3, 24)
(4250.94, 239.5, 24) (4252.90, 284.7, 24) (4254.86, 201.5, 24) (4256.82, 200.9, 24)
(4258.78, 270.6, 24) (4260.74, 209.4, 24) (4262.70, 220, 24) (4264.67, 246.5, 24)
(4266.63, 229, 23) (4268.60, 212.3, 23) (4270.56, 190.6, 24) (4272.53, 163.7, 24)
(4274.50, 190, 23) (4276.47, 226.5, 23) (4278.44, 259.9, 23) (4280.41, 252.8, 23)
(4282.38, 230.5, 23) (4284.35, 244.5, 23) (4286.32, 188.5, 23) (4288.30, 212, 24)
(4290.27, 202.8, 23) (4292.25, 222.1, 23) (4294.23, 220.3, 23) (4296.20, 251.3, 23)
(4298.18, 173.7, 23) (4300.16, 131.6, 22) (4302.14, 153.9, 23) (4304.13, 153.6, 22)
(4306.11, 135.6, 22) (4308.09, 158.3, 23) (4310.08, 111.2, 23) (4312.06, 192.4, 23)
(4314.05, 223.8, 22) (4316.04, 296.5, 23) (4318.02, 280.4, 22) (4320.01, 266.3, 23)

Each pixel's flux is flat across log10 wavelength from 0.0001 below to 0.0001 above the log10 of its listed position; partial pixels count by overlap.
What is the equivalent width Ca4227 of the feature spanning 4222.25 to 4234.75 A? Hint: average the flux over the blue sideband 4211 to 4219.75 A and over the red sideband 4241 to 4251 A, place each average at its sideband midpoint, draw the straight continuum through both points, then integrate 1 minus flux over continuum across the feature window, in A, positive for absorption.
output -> 2.4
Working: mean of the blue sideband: 229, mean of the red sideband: 232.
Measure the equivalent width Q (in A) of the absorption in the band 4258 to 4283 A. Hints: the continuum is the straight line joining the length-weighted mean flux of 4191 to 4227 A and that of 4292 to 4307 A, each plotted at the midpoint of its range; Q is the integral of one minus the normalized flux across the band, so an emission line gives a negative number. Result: -4.5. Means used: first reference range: 210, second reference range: 178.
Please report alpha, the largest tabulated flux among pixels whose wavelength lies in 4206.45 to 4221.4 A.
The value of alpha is 240.9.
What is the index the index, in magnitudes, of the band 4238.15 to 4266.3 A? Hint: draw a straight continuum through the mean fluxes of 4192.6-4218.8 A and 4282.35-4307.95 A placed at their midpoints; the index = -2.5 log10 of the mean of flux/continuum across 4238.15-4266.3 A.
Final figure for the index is -0.13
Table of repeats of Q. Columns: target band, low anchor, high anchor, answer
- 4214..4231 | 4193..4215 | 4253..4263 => 1.5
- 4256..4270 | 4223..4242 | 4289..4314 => -3.1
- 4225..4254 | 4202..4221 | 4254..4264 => 1.4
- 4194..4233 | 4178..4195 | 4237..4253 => 2.2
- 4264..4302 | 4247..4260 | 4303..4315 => -3.1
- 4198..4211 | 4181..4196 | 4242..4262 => 0.0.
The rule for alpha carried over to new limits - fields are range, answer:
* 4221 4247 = 248.4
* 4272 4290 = 259.9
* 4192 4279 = 284.7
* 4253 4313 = 270.6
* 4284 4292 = 244.5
